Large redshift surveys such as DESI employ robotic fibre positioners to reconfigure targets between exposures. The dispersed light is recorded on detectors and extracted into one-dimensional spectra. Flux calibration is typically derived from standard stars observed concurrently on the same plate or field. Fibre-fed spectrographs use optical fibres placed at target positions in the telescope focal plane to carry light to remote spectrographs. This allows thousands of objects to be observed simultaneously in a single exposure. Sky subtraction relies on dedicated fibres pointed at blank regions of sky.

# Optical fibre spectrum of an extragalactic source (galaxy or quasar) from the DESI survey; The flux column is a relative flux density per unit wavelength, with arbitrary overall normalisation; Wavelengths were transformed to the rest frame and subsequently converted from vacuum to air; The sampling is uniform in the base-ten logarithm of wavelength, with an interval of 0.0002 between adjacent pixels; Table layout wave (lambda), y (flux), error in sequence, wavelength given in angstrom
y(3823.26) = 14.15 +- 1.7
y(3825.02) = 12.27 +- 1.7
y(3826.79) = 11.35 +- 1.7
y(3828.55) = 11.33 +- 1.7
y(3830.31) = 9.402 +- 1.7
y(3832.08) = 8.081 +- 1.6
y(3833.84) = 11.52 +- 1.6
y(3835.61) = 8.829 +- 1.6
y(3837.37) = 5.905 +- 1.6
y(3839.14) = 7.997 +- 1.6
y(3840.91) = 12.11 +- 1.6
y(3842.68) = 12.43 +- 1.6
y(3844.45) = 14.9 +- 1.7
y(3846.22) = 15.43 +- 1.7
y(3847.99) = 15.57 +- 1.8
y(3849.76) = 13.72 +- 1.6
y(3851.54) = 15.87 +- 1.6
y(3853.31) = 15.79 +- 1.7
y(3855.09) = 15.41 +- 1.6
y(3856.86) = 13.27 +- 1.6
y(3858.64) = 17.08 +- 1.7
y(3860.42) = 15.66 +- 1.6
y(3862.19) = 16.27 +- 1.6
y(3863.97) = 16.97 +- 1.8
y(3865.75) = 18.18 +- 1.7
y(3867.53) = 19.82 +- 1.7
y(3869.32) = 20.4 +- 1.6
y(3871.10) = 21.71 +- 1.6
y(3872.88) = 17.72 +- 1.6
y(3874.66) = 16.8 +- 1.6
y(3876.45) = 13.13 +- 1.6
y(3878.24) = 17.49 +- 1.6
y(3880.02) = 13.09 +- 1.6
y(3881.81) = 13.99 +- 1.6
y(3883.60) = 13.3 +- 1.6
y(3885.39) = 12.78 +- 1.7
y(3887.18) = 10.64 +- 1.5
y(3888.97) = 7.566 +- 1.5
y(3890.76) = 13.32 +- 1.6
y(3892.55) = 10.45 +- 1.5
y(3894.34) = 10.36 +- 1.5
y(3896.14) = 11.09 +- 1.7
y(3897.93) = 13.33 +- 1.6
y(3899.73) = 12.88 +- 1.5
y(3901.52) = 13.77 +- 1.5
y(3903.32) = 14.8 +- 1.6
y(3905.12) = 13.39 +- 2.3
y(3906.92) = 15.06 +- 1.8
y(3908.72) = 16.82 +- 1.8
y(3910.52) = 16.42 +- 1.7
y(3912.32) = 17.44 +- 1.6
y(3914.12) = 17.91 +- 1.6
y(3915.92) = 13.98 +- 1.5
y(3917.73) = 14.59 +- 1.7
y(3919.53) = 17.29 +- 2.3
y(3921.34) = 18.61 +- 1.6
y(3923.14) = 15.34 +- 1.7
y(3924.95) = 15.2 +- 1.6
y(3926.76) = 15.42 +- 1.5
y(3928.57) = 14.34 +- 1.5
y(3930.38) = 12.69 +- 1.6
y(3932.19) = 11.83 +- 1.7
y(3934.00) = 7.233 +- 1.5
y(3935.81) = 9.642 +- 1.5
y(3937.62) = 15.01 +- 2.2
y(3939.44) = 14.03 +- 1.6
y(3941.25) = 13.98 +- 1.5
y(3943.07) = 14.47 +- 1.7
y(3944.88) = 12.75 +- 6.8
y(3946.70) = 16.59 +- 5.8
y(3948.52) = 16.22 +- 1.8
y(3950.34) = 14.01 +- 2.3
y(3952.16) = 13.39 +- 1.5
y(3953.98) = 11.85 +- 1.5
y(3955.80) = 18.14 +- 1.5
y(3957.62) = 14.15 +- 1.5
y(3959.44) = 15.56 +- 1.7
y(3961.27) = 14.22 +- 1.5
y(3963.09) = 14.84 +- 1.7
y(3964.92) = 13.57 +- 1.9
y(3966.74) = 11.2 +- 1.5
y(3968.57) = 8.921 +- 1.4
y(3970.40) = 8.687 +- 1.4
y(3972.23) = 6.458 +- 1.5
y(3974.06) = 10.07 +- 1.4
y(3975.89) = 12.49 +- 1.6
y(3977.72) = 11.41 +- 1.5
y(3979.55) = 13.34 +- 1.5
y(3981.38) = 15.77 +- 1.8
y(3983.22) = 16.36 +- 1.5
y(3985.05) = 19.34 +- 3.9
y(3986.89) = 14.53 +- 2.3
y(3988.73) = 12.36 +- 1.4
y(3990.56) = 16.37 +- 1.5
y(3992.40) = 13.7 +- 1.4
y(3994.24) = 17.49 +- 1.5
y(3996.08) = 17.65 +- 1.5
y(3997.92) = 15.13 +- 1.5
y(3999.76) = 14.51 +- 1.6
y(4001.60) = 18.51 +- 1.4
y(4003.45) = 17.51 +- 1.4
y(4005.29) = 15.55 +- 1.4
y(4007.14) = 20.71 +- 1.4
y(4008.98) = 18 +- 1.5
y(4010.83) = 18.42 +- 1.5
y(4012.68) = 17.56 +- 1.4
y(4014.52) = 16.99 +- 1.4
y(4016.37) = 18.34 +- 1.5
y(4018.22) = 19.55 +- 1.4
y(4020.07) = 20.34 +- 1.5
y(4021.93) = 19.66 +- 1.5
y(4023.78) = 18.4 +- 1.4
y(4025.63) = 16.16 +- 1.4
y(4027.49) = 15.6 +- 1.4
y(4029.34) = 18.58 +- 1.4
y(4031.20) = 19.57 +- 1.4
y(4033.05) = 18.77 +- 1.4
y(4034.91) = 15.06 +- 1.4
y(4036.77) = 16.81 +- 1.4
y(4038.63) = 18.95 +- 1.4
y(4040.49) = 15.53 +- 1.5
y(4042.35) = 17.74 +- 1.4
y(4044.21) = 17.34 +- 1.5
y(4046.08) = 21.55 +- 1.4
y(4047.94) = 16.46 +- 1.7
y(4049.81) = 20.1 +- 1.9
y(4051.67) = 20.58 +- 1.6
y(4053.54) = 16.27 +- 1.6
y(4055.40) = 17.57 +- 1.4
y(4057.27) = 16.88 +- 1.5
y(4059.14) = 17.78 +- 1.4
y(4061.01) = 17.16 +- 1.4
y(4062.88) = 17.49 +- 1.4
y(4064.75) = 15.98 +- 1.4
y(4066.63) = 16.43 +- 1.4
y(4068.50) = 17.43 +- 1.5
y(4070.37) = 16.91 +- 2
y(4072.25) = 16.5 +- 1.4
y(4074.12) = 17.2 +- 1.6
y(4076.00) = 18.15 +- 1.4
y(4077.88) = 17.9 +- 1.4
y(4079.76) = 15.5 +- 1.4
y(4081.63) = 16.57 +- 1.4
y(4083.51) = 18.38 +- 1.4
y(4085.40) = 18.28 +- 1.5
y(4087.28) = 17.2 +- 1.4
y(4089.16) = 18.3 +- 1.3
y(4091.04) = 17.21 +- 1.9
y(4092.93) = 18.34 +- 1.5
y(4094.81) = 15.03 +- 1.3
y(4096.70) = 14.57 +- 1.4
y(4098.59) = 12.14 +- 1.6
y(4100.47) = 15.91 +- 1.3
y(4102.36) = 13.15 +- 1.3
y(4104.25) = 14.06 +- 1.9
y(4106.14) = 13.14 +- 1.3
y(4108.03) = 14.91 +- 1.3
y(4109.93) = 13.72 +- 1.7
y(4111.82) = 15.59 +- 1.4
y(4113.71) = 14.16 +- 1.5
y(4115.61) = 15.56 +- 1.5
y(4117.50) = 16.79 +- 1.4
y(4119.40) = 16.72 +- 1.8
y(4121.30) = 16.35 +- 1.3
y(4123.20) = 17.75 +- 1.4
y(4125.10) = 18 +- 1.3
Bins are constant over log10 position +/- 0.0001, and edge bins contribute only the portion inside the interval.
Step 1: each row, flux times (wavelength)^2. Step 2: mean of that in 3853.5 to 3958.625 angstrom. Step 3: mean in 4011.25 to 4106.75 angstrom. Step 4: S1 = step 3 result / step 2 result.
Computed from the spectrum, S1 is 1.27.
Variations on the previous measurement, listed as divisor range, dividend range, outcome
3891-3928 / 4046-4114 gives 1.23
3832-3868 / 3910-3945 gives 1.08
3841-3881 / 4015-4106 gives 1.18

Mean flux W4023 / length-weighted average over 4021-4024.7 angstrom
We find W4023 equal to 19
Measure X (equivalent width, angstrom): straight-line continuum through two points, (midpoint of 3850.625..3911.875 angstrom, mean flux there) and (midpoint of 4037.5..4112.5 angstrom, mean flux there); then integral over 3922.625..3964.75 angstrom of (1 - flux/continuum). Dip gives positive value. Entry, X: 4.2 angstrom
